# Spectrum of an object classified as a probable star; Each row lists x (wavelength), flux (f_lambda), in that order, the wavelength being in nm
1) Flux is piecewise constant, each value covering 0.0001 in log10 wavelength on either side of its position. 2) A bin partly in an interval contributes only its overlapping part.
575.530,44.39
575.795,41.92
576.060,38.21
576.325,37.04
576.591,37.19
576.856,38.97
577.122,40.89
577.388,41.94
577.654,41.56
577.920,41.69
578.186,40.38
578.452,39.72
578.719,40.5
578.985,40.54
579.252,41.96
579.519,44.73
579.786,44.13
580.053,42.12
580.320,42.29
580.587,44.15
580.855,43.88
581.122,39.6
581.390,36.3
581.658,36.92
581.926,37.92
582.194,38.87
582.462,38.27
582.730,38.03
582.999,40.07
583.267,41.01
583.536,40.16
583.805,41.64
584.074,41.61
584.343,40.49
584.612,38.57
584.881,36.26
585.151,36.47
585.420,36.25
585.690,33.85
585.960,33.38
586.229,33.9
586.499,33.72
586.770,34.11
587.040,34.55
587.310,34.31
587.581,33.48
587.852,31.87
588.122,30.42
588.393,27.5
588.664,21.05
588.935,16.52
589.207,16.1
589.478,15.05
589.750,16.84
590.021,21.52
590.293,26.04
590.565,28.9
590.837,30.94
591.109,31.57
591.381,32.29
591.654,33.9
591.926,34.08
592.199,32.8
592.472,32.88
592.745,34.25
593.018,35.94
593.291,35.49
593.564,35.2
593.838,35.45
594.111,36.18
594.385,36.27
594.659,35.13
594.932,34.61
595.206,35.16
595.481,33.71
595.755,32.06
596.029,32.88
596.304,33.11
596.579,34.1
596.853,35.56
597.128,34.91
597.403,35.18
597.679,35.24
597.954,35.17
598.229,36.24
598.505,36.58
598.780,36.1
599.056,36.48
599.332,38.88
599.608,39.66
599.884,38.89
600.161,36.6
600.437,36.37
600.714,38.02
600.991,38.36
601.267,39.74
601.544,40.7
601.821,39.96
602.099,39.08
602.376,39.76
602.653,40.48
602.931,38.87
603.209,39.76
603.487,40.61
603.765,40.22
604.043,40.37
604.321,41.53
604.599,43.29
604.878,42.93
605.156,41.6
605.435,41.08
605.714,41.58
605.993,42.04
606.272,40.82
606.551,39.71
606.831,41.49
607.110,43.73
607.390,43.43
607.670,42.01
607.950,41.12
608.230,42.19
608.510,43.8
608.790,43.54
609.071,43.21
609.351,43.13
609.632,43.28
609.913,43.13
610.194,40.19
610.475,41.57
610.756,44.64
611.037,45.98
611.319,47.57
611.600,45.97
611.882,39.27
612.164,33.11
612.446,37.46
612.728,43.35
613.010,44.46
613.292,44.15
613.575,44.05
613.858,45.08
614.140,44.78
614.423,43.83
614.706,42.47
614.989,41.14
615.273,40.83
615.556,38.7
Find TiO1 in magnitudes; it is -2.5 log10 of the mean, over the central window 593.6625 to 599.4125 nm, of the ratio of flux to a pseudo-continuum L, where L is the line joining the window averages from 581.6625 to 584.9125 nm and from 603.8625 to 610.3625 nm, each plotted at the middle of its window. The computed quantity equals 0.16 mag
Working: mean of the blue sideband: 39.4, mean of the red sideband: 42.1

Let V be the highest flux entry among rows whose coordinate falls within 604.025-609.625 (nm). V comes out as 43.8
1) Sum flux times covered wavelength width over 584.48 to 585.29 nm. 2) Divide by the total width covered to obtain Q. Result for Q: 37.1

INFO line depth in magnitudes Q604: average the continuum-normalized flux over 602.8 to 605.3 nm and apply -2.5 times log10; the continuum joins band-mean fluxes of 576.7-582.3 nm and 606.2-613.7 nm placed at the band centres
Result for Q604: 0.03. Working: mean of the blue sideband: 40.9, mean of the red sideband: 42.5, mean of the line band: 41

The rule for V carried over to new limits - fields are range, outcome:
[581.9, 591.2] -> 41.64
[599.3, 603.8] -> 40.7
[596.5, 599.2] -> 36.58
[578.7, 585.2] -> 44.73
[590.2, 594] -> 35.94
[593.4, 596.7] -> 36.27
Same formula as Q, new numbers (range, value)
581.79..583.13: 38.6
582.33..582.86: 38.2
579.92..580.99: 43.1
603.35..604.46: 40.7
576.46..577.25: 39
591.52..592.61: 33.4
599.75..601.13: 37.6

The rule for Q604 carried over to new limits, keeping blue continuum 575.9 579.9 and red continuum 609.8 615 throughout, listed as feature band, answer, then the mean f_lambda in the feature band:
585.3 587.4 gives 0.200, 34.2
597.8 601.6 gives 0.119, 37.6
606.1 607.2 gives 0.028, 41.4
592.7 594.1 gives 0.174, 35.4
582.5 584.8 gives 0.026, 40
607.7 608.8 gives 0.001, 42.5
